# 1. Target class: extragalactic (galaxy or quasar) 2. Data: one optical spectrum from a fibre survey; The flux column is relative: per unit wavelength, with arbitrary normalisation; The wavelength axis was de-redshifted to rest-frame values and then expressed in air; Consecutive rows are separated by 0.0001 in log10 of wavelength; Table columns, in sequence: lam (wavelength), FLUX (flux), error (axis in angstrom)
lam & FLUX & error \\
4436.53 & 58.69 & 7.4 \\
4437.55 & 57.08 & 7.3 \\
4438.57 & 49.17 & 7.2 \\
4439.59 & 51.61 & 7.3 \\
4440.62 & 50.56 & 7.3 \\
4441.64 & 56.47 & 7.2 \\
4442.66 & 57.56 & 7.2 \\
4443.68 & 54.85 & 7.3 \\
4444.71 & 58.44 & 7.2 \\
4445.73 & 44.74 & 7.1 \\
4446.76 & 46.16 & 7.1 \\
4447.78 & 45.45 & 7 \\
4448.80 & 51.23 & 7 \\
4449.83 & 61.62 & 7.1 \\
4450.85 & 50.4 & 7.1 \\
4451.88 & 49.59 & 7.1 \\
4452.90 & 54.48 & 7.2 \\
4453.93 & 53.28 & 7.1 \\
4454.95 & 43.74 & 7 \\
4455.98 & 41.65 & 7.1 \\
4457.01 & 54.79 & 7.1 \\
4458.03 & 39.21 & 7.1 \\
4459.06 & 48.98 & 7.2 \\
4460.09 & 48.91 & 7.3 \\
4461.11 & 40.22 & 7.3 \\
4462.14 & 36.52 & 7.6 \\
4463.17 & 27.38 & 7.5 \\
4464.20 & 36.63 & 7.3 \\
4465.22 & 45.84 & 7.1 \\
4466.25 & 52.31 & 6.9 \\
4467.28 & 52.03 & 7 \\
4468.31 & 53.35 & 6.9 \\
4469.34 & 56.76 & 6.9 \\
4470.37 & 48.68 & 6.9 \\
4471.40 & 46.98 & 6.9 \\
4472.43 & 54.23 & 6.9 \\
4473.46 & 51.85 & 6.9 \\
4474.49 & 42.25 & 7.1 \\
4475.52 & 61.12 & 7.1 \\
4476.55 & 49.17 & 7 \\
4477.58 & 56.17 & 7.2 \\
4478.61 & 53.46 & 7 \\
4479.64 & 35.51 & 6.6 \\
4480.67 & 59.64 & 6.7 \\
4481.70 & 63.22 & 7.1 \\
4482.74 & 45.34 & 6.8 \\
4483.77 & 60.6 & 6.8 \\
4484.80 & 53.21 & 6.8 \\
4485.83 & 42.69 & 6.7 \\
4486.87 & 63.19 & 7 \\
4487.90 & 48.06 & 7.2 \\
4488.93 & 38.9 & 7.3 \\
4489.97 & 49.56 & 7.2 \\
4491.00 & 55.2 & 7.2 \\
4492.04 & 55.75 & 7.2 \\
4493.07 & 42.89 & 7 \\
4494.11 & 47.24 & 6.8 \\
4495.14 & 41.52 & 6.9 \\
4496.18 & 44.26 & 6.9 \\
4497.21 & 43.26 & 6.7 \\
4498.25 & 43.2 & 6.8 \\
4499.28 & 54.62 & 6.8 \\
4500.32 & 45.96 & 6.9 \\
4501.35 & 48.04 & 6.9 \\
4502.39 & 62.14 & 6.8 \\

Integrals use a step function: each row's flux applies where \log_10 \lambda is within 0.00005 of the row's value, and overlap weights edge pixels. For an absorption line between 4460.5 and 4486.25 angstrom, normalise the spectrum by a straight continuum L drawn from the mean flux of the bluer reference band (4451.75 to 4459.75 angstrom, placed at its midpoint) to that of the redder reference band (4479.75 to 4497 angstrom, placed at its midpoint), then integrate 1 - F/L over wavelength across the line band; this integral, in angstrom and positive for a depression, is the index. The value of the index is 0.1 angstrom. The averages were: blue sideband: 48.2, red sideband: 50.2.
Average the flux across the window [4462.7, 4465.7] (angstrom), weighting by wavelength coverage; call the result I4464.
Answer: 36.7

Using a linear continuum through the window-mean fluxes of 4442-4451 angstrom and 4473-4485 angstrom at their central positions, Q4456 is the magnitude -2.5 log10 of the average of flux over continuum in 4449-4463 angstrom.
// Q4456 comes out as 0.11 mag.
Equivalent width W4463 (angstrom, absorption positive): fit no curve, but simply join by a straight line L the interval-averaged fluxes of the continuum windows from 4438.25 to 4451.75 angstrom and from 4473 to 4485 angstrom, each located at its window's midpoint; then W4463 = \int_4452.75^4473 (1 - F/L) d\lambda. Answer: 2.2 angstrom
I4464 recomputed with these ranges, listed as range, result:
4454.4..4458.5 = 45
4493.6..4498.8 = 44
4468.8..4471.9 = 50.8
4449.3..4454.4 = 53.8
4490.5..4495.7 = 48.4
